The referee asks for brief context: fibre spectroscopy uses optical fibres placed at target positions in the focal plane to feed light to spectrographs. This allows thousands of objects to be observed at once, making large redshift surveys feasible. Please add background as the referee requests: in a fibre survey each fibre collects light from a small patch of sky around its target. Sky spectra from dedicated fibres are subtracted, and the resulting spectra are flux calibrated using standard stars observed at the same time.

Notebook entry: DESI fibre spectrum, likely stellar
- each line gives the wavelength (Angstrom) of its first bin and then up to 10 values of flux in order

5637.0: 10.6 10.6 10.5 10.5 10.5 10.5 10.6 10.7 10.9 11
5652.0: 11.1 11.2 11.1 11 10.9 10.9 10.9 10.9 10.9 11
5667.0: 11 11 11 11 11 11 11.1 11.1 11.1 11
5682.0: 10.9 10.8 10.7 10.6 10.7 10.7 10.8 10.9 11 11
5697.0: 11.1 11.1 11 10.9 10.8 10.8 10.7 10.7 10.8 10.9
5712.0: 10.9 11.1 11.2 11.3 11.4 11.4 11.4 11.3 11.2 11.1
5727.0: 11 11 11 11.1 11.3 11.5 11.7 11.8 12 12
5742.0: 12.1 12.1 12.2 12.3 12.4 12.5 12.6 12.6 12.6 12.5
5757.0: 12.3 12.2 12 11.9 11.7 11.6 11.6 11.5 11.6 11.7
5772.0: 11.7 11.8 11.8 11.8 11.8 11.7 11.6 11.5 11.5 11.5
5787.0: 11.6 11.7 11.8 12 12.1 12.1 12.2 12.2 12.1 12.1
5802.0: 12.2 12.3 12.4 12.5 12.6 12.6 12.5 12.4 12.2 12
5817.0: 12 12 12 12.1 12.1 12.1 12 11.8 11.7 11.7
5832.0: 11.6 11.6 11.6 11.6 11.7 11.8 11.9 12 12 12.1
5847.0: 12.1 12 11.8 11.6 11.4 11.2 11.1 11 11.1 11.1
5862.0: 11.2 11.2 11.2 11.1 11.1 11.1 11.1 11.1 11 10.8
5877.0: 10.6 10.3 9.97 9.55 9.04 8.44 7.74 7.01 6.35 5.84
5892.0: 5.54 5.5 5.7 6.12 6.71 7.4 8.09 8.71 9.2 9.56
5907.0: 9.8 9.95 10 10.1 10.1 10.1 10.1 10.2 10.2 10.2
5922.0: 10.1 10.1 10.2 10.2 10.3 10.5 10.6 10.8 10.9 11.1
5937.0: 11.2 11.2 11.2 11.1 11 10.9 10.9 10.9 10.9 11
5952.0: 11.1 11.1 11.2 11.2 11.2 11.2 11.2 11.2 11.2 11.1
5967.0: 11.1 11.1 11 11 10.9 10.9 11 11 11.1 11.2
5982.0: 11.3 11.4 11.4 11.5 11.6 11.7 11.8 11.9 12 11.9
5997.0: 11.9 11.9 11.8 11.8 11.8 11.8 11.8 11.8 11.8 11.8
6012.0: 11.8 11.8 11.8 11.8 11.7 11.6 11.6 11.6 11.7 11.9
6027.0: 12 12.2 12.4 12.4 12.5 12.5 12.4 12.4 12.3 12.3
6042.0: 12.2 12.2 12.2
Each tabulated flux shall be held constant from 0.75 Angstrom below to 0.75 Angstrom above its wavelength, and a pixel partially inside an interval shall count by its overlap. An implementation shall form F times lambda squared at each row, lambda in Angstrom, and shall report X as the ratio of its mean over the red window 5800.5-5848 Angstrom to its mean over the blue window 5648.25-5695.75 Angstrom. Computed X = 1.16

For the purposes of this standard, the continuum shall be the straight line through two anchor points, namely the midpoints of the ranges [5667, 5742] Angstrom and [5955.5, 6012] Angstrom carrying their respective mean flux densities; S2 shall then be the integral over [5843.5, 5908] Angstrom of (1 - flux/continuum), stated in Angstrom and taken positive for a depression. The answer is 9.3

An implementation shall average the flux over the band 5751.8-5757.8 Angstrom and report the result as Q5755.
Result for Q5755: 12.5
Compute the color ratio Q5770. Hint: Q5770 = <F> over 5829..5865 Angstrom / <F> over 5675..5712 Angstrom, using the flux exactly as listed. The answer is 1.1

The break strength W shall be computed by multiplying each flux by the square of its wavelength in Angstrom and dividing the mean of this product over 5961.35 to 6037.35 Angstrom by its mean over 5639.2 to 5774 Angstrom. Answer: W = 1.14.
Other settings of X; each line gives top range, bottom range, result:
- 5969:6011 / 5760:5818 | 1.03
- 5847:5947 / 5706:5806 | 0.89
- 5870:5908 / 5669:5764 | 0.79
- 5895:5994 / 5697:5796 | 0.97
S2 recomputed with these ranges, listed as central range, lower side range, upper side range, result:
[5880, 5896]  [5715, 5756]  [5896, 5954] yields 5.0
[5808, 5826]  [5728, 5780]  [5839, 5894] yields -1.9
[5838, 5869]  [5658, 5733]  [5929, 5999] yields -1.1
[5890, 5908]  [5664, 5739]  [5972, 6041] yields 6.4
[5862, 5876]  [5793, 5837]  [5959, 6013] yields 0.9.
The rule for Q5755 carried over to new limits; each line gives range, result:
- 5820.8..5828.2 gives 12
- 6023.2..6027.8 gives 11.9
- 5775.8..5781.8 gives 11.7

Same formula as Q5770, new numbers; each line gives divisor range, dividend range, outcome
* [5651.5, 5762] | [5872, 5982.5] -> 0.88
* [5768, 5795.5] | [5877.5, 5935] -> 0.77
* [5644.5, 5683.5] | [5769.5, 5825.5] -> 1.10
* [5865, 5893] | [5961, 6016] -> 1.23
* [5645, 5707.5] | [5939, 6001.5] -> 1.03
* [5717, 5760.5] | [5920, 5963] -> 0.92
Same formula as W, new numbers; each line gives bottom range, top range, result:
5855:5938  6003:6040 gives 1.30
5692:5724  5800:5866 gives 1.12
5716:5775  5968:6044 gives 1.09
